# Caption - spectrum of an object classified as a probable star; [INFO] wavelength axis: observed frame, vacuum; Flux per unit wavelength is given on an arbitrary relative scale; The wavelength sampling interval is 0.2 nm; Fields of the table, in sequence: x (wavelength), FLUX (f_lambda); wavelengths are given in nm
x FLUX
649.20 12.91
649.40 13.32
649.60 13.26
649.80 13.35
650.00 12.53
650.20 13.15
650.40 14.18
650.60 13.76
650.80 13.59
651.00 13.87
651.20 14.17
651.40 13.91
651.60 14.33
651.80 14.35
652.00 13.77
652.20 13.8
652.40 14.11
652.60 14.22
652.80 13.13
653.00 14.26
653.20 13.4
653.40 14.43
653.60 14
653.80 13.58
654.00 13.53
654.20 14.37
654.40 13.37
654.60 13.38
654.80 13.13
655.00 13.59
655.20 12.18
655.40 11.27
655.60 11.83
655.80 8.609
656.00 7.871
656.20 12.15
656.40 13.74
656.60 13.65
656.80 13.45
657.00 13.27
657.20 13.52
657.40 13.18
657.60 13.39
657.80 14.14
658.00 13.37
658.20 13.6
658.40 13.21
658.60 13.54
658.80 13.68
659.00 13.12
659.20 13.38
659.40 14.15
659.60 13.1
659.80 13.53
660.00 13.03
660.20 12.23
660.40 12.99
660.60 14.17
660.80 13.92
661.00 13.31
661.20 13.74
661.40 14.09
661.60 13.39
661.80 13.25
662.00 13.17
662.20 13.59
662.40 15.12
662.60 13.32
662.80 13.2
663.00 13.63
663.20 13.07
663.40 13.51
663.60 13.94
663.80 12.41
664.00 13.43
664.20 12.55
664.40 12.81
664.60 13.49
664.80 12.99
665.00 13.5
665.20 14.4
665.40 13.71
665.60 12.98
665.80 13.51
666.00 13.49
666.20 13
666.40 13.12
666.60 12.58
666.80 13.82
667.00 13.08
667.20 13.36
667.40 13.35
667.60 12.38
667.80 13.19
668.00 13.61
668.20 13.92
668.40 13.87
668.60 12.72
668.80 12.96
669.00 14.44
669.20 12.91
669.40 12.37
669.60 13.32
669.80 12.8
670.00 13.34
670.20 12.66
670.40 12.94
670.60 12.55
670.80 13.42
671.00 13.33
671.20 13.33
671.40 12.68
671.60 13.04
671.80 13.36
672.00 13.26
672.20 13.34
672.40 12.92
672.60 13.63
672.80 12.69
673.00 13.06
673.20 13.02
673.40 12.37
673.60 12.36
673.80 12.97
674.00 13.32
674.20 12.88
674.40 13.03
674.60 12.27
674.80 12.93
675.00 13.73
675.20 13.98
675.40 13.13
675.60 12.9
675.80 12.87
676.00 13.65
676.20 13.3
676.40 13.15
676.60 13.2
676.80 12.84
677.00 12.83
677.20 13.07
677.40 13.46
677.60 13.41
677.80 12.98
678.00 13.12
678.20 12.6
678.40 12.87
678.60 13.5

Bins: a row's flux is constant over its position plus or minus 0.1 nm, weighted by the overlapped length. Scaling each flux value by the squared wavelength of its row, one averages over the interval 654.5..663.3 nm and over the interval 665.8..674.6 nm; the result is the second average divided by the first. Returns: 1.03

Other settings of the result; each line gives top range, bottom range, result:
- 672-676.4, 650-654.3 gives 1.01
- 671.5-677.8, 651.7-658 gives 1.06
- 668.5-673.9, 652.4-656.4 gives 1.07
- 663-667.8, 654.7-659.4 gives 1.06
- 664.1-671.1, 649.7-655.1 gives 1.01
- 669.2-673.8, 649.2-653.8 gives 1.00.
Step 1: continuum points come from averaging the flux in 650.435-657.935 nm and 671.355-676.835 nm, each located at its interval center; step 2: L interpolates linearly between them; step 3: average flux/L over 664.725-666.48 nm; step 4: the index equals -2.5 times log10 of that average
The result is -0.02 mag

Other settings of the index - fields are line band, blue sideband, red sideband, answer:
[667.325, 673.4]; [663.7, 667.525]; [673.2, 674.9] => -0.01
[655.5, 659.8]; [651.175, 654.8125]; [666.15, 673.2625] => 0.06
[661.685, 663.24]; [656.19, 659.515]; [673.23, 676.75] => -0.02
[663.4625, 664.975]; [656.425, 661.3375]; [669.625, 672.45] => 0.01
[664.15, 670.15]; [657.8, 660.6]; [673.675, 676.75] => 0.00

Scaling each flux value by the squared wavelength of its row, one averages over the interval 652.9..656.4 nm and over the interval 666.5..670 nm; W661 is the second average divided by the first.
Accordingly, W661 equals 1.09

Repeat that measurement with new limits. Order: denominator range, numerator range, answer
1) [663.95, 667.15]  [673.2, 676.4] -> 1.01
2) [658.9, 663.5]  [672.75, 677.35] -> 1.01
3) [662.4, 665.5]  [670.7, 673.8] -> 1.00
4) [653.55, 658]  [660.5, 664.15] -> 1.08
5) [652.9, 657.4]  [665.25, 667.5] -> 1.07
